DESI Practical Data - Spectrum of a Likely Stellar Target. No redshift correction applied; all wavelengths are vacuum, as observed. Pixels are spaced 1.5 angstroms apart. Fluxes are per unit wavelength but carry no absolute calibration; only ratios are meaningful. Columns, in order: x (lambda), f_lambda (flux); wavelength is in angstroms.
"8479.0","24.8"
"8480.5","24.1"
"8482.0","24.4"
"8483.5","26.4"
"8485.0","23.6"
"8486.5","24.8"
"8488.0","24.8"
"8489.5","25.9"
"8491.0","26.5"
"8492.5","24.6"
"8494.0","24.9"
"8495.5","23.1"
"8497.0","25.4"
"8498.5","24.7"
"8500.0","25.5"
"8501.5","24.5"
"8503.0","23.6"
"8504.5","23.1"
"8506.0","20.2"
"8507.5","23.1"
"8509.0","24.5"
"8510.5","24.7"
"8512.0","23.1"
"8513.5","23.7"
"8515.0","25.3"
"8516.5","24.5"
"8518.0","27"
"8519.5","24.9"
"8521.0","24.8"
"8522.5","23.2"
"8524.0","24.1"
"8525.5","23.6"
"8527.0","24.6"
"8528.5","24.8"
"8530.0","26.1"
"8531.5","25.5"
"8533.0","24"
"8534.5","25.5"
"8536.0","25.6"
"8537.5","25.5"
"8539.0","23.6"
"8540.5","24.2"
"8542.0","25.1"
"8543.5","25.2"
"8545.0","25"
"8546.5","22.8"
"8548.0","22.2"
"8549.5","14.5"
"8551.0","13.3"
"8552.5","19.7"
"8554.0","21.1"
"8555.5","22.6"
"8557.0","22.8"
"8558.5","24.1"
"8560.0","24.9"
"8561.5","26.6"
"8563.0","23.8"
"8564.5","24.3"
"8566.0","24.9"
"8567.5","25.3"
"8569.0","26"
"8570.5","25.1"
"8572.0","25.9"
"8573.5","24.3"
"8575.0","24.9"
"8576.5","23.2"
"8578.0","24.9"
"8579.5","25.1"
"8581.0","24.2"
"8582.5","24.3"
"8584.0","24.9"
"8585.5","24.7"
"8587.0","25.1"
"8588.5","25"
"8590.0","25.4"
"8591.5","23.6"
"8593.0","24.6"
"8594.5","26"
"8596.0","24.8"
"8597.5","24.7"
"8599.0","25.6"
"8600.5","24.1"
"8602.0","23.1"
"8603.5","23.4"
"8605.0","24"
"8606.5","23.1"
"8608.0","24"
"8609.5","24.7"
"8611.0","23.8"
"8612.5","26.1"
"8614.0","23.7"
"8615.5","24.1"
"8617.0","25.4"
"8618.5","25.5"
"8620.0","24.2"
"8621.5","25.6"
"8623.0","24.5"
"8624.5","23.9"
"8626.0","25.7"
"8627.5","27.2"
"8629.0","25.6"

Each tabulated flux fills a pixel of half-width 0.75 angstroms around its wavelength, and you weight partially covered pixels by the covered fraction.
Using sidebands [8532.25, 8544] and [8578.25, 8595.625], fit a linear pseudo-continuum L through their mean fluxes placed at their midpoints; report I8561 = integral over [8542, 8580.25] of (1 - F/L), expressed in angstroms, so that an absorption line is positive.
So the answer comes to 2.3 angstroms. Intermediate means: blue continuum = 24.8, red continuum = 24.8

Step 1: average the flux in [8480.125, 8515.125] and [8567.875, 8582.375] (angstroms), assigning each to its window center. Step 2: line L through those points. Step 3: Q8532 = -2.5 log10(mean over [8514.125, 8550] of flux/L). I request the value 0.01 mag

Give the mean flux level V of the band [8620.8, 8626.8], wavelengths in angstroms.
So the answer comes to 24.9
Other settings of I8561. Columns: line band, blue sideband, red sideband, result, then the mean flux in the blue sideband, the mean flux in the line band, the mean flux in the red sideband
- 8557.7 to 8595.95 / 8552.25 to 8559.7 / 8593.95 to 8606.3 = -2.5 angstroms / 22.4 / 24.8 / 24.4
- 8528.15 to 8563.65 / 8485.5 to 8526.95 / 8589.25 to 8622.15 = 1.7 angstroms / 24.4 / 23.3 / 24.5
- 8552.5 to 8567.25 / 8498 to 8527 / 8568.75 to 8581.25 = 0.6 angstroms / 24.1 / 23.7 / 24.8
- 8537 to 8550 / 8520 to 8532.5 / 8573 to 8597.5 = 0.7 angstroms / 24.6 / 23.2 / 24.7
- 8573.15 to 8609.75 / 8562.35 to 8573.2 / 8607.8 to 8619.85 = 0.6 angstroms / 25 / 24.5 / 24.7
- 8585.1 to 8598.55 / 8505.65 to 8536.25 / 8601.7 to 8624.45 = -0.3 angstroms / 24.5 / 24.9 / 24.4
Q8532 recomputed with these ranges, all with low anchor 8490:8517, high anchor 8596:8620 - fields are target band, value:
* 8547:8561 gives 0.17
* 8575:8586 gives -0.01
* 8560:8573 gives -0.04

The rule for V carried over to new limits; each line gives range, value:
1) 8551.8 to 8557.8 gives 21.6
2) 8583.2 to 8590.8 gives 25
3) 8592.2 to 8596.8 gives 25.1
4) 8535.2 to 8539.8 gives 24.9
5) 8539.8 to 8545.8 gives 24.9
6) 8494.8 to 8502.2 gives 24.7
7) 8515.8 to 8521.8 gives 25.3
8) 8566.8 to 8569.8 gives 25.6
